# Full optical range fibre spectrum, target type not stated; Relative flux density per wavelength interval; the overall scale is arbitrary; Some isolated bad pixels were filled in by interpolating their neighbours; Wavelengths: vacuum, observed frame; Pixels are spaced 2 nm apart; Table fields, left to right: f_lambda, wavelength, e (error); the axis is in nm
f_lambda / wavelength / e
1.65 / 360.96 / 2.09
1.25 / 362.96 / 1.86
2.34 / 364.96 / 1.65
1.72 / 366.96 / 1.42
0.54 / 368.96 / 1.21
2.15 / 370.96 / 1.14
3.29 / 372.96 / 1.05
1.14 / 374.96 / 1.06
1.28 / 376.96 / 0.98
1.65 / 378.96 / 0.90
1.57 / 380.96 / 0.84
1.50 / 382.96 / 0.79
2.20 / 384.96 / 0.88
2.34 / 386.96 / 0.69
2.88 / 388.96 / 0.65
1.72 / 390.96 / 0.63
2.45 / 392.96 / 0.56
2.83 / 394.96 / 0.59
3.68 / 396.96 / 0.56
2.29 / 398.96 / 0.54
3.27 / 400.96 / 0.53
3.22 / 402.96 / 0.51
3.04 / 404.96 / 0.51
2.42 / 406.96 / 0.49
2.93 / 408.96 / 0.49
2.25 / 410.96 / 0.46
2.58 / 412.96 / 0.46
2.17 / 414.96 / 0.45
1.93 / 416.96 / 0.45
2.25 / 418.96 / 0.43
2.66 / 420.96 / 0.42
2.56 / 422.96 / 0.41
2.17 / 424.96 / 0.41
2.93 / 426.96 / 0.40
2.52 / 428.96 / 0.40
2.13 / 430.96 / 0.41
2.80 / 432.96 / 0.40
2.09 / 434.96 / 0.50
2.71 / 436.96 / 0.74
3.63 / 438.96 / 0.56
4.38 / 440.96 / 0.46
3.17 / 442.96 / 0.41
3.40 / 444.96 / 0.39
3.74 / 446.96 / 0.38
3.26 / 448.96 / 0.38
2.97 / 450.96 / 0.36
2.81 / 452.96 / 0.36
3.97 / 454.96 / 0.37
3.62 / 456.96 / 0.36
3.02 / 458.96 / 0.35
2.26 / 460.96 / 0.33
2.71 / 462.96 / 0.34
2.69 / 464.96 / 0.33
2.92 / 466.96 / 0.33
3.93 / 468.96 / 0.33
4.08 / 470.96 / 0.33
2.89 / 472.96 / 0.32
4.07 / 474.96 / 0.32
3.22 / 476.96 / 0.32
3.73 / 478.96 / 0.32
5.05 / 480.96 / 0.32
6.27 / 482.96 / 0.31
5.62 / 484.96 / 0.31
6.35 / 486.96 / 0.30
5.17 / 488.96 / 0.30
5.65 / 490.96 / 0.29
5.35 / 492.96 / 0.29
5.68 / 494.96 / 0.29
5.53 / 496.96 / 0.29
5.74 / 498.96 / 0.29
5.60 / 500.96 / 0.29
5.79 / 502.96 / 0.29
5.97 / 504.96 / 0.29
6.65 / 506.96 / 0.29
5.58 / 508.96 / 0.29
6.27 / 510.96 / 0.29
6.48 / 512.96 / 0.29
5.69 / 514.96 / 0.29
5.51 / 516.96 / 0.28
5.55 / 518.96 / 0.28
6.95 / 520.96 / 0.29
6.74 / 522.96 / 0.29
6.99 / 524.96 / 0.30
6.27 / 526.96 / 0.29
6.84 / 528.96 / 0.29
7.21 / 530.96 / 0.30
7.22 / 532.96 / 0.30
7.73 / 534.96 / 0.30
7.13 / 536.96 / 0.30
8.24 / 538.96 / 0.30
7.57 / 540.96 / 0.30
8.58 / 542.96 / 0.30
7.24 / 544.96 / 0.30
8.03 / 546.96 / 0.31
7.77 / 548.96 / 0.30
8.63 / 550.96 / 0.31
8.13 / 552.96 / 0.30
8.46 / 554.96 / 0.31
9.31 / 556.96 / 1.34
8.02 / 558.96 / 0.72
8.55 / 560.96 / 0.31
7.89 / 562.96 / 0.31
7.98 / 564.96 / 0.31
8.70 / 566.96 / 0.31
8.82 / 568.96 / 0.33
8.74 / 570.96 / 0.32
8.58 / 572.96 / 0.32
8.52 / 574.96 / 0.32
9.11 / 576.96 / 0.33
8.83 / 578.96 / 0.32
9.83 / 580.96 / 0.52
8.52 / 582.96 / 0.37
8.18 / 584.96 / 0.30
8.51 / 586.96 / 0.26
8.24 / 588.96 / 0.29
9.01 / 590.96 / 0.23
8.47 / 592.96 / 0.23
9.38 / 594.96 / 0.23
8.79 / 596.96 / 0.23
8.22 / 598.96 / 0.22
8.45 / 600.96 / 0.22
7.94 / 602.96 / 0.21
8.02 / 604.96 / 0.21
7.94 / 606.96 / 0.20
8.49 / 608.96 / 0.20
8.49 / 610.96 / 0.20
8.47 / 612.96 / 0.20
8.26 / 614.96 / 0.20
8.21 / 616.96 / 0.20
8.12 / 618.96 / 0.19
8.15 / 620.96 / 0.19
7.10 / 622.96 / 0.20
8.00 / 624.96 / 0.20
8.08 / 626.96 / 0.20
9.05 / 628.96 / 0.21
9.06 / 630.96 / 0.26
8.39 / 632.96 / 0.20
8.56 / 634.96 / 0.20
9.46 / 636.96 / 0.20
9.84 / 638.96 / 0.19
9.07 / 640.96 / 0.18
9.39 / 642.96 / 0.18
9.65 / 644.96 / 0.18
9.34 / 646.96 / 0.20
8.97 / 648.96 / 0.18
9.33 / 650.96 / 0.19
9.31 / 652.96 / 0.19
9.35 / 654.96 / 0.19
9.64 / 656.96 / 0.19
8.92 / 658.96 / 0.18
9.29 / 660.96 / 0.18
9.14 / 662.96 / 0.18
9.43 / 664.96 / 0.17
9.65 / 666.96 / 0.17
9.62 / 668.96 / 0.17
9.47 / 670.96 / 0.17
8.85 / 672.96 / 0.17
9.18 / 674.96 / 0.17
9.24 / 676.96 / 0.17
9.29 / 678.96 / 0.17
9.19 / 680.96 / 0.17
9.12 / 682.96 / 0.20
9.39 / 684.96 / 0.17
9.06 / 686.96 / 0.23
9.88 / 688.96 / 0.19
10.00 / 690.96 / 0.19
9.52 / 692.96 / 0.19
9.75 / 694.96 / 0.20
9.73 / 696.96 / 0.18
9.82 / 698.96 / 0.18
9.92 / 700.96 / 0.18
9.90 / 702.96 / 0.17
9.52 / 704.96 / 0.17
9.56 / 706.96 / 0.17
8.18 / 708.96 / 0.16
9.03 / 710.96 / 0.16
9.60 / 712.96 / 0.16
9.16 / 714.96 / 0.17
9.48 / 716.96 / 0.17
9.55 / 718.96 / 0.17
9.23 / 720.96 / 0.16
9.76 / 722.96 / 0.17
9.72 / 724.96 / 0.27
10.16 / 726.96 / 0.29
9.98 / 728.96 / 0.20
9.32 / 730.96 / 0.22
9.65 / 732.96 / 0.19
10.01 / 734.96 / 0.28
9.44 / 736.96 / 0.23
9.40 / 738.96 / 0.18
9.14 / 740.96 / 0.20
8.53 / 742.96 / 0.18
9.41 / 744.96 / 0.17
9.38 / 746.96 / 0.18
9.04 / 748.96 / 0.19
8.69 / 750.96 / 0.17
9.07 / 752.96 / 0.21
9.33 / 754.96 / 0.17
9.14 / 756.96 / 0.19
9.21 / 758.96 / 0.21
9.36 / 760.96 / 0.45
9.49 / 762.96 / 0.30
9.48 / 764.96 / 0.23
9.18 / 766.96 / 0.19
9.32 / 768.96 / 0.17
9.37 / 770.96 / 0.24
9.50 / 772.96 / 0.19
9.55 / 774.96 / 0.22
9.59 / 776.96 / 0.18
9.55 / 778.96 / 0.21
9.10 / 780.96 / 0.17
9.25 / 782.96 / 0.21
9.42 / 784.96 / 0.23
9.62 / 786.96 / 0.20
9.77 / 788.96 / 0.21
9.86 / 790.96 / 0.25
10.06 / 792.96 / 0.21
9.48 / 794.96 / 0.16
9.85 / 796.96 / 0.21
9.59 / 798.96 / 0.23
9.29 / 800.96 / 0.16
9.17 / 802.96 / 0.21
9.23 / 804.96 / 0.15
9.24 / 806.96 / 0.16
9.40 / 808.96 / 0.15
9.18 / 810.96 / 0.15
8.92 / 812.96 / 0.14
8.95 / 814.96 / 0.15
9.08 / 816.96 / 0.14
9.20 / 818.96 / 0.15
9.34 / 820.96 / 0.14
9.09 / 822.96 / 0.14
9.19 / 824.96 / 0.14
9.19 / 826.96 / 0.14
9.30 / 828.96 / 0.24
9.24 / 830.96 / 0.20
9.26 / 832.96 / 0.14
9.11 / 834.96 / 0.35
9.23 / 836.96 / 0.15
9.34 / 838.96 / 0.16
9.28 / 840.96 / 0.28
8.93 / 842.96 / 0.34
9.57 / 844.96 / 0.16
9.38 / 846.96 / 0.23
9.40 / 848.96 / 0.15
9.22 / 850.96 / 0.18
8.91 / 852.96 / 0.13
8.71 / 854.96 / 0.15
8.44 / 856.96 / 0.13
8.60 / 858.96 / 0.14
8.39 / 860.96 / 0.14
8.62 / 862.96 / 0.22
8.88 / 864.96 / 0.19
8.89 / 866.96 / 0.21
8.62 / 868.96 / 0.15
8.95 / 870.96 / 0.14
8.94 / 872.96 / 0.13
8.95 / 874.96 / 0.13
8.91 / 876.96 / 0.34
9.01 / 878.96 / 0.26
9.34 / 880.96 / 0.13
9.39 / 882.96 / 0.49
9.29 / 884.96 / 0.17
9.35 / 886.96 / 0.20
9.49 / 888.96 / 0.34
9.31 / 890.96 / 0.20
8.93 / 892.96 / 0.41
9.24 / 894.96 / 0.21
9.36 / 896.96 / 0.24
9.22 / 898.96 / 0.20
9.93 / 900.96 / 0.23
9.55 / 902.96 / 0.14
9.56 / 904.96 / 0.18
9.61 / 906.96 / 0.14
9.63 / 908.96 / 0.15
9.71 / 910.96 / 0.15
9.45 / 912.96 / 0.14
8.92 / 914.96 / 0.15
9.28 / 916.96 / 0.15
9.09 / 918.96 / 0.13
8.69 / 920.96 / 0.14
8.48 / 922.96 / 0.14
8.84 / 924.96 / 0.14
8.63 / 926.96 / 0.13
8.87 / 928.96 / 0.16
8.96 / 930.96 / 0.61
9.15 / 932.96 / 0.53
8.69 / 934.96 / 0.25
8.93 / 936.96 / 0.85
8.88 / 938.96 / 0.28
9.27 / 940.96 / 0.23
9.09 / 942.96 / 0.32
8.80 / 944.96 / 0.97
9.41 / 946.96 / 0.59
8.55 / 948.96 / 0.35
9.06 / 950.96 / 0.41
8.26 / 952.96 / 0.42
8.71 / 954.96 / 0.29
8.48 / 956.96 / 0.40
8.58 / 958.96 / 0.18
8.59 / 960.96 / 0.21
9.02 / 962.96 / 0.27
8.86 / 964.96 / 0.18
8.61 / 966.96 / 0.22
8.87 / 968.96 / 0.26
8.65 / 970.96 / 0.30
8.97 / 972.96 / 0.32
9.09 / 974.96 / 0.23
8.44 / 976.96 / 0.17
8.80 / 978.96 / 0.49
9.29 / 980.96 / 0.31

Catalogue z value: 0.203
